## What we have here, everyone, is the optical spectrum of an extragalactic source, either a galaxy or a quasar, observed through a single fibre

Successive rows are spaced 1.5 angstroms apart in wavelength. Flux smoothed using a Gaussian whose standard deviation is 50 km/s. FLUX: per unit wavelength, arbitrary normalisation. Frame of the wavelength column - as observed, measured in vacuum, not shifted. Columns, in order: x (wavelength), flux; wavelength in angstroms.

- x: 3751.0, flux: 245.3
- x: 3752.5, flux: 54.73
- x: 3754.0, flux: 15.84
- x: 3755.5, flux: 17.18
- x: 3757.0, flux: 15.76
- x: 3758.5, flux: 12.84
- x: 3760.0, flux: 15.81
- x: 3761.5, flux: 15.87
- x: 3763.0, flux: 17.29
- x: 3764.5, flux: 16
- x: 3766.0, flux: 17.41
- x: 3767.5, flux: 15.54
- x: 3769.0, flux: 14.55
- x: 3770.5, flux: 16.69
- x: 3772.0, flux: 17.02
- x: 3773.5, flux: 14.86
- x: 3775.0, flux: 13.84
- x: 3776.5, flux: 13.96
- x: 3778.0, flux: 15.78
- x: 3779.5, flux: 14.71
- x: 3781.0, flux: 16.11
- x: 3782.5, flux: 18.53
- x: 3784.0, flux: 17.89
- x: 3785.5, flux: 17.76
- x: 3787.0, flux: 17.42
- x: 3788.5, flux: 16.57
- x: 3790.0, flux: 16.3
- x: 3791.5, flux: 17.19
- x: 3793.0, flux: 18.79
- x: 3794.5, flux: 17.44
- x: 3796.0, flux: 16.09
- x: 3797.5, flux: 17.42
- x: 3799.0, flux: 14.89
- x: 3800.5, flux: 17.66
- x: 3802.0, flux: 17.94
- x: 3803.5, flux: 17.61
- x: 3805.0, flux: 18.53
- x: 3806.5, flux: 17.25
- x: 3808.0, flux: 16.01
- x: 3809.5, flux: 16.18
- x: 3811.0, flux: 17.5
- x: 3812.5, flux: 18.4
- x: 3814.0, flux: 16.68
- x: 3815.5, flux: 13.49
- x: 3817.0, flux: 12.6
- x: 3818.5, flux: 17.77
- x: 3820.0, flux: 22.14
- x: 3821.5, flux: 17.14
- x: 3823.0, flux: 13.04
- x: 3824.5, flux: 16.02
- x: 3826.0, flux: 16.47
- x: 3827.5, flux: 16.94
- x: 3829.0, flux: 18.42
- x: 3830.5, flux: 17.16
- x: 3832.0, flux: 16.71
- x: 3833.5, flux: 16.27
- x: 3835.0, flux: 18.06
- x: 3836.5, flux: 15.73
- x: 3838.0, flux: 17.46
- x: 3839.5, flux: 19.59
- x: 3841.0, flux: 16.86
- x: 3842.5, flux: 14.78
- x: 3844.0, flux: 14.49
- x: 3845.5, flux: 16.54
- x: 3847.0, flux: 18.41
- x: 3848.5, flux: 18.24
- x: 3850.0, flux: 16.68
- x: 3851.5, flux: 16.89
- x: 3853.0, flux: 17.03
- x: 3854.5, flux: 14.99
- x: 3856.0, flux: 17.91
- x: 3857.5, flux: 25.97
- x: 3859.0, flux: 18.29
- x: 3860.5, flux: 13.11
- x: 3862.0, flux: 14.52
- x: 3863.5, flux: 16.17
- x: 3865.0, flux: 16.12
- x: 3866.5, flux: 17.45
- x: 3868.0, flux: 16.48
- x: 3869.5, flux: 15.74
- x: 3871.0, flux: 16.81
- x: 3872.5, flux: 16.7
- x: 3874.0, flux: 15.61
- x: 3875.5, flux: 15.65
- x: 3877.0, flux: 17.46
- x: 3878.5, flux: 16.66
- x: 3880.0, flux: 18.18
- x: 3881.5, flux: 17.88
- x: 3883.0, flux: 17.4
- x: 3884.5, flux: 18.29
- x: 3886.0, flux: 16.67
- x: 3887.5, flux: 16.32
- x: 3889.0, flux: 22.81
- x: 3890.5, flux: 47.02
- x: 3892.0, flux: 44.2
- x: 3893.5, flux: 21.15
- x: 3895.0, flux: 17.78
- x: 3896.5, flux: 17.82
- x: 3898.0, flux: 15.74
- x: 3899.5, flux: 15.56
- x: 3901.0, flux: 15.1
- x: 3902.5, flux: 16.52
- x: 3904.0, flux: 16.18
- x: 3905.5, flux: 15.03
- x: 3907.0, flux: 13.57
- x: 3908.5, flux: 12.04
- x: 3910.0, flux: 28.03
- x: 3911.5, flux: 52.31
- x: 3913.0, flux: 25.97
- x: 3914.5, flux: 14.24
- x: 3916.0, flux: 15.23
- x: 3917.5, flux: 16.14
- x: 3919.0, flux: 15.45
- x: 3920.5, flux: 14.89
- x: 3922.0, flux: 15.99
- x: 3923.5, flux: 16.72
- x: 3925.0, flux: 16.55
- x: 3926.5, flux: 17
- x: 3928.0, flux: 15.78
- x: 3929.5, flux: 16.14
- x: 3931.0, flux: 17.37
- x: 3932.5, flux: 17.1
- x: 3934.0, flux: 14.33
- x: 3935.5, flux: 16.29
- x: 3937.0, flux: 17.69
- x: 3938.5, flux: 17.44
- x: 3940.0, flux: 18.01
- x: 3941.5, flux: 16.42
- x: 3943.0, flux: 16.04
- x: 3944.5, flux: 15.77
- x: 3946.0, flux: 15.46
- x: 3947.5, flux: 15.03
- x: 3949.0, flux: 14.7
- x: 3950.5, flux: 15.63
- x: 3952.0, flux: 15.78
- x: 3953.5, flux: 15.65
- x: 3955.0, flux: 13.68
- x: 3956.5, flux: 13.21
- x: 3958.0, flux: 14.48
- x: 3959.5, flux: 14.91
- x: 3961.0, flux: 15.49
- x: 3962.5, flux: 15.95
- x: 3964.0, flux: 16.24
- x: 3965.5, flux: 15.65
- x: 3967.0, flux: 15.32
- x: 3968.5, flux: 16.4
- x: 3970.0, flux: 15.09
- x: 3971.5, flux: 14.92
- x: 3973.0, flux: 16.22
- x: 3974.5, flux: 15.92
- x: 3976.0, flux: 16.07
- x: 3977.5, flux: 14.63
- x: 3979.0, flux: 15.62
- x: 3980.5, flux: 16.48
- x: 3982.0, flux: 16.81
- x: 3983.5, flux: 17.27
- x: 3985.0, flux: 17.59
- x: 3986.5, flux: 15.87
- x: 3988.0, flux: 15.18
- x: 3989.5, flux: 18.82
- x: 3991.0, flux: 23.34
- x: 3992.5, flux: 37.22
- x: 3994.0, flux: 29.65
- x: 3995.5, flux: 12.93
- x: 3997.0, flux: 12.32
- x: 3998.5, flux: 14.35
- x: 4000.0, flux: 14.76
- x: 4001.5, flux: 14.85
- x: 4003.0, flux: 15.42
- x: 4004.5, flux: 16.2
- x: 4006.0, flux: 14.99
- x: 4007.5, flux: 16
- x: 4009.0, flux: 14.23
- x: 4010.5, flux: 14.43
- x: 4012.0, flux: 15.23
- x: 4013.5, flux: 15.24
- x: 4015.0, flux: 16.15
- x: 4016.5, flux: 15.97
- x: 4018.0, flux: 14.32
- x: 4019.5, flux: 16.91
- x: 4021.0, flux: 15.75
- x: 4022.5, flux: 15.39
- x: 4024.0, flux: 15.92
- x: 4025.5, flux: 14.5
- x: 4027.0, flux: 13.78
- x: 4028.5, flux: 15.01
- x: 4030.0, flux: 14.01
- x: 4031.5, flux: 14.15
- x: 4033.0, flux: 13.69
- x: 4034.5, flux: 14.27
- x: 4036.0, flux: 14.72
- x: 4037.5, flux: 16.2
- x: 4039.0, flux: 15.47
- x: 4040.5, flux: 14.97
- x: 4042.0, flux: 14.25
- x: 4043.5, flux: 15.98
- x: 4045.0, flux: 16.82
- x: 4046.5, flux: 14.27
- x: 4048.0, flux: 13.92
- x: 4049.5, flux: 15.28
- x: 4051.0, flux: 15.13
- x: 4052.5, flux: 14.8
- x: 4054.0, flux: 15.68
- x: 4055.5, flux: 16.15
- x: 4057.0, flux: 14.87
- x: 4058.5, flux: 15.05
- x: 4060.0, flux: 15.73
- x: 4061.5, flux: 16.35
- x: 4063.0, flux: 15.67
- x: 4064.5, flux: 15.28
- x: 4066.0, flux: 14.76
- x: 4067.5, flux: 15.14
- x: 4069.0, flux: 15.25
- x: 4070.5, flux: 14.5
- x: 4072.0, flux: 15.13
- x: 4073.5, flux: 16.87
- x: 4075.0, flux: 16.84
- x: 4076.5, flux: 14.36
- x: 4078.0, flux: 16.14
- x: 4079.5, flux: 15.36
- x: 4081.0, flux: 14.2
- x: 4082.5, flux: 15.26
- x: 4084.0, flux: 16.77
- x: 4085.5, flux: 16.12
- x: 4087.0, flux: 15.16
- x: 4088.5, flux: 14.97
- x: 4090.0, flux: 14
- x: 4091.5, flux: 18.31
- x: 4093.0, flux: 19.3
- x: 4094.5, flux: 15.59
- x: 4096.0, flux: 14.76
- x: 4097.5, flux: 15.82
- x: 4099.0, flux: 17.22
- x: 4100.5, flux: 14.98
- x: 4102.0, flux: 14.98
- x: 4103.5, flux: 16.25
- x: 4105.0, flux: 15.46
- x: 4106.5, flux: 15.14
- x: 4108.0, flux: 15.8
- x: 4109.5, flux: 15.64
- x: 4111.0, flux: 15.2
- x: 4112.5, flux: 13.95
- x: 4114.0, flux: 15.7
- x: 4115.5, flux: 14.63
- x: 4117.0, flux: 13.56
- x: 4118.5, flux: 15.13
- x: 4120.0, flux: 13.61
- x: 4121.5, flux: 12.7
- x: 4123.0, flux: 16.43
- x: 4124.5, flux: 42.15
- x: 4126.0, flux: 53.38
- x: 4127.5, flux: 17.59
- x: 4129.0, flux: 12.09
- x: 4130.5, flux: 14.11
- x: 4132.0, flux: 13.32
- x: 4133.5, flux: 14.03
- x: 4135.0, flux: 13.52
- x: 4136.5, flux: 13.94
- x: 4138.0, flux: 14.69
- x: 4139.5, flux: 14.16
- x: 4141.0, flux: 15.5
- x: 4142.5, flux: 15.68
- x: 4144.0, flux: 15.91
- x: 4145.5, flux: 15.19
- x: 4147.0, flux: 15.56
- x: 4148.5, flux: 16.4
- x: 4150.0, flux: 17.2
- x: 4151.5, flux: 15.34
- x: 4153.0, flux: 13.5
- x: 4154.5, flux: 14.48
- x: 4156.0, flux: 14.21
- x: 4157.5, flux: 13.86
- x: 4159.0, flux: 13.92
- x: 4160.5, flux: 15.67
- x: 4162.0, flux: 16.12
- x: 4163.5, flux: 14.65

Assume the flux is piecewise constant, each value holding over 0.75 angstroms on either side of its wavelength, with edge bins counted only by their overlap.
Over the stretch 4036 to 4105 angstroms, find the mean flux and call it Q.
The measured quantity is 15.5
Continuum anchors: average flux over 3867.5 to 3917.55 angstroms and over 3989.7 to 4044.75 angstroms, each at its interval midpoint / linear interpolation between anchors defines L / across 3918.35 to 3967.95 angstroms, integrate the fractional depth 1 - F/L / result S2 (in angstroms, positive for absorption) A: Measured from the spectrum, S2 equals 7.1 angstroms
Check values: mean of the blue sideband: 20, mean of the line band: 15.8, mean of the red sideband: 16.2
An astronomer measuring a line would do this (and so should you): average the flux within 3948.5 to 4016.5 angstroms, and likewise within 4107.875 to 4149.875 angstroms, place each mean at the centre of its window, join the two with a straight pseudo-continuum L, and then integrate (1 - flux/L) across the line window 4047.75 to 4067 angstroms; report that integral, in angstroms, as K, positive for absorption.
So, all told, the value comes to 1.67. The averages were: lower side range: 16.4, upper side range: 17.1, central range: 15.3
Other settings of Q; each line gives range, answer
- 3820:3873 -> 16.9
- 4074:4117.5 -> 15.6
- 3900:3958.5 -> 17.2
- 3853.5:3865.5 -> 17.2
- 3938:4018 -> 16.3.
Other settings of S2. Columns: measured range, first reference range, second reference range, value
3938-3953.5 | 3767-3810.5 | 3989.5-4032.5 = 0.54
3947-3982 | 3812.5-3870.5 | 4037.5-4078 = 1.32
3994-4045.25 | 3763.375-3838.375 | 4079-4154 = 4.25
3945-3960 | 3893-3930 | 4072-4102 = 2.41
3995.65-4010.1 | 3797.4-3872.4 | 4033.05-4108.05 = 1.07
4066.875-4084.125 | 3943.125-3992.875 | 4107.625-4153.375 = 1.39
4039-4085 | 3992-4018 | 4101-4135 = 4.96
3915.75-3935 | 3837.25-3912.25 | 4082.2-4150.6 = 2.51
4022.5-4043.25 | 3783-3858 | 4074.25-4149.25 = 2.41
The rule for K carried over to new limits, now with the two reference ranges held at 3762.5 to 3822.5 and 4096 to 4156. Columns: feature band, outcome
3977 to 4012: -1.46 angstroms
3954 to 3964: 1.12 angstroms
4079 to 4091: 0.96 angstroms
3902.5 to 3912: -2.82 angstroms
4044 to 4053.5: 0.88 angstroms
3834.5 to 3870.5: -0.70 angstroms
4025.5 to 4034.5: 1.33 angstroms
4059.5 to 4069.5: 0.70 angstroms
